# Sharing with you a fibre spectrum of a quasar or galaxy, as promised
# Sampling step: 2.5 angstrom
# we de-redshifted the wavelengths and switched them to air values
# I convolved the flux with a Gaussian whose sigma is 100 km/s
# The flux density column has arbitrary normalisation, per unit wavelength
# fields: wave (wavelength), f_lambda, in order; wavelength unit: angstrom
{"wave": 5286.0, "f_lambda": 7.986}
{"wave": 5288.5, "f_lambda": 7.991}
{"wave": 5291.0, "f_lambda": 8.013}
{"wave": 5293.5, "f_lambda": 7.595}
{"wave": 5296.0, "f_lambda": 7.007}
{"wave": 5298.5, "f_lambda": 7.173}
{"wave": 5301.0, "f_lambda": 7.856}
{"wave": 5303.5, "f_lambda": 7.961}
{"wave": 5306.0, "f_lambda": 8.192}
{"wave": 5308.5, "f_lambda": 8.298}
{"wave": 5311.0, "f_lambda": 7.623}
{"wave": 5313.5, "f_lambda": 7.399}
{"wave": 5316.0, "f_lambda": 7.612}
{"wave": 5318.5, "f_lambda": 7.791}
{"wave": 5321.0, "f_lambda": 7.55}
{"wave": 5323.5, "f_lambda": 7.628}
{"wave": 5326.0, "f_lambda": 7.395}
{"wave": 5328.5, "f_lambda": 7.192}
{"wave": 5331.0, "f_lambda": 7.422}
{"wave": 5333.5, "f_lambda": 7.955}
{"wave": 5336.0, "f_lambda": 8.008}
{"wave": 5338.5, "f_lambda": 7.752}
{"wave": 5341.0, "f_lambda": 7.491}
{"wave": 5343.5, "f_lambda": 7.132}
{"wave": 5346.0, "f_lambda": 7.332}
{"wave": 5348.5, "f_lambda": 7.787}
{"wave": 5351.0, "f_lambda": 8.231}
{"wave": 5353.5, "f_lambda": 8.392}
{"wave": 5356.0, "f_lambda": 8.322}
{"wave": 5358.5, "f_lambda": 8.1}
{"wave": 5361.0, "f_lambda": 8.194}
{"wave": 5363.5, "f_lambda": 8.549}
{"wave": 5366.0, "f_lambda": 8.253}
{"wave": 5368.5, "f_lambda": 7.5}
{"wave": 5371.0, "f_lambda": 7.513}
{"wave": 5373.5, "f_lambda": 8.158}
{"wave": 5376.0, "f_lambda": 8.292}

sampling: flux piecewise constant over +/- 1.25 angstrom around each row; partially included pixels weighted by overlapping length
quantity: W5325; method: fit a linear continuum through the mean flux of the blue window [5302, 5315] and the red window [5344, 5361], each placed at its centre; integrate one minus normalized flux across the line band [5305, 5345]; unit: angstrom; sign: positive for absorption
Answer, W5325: 1.4 angstrom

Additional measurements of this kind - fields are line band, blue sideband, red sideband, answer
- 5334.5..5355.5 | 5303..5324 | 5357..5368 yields 0.7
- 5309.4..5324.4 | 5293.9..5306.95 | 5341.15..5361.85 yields 0.2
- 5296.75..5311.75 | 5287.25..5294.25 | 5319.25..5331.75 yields -0.2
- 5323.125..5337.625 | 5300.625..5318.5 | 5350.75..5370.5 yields 0.7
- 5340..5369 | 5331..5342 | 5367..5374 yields -0.9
